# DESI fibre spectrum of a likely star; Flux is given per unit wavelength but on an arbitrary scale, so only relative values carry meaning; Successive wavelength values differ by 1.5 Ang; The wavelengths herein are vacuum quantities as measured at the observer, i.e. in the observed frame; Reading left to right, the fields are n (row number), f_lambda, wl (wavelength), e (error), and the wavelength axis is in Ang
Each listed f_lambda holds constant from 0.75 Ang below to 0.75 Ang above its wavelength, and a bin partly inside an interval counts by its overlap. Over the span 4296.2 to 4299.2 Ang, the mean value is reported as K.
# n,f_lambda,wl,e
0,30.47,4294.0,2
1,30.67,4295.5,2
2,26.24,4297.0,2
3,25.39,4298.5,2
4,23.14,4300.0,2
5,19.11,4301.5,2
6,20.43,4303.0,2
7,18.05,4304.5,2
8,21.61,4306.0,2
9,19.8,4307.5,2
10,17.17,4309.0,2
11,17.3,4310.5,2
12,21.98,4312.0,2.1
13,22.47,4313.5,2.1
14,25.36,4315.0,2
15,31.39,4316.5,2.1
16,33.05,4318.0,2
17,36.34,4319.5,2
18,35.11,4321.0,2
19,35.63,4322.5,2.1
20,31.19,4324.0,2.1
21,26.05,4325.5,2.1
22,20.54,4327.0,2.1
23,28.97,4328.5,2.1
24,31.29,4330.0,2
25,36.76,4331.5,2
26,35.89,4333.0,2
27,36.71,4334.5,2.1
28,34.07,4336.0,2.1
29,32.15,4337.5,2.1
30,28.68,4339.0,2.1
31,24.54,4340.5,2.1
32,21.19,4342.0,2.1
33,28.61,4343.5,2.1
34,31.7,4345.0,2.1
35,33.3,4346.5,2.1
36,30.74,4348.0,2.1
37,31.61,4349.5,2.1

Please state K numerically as 25.9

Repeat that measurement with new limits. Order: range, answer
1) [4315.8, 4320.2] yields 33.6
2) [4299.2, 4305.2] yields 20.2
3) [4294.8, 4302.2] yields 24.9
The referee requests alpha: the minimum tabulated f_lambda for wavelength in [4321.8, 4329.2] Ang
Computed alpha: 20.54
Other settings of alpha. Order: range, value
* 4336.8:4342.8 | 21.19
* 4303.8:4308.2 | 18.05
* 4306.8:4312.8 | 17.17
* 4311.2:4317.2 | 21.98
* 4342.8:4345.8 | 28.61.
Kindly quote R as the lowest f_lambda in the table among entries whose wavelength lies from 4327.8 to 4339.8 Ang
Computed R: 28.68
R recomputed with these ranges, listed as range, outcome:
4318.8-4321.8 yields 35.11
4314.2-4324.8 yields 25.36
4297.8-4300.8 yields 23.14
